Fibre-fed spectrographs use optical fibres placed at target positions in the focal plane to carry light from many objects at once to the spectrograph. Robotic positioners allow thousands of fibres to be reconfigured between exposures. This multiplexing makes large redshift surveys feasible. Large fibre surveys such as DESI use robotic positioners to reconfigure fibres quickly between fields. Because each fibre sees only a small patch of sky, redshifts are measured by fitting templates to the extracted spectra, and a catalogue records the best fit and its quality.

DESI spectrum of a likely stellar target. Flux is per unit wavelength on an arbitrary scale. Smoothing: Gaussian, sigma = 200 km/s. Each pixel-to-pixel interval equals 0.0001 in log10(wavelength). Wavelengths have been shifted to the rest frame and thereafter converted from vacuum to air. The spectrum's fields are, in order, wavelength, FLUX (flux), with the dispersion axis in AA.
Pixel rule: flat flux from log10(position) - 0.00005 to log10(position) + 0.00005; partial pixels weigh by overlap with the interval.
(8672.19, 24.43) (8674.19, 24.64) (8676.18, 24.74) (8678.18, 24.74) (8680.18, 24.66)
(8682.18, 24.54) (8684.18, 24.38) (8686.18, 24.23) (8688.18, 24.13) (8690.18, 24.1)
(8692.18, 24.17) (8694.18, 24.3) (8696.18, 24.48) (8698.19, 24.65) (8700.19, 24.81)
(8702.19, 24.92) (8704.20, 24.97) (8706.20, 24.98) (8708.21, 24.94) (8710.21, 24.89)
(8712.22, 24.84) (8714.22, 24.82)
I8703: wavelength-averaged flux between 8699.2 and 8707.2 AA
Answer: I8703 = 24.9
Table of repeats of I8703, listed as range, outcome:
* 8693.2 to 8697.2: 24.4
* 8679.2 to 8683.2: 24.6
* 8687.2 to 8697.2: 24.2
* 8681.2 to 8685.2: 24.5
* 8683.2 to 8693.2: 24.2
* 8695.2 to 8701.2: 24.6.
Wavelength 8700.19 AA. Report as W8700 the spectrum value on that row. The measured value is 24.81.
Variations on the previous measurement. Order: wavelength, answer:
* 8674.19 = 24.64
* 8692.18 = 24.17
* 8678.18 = 24.74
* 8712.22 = 24.84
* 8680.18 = 24.66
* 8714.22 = 24.82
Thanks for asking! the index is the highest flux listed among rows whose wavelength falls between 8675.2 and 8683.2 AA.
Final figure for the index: 24.74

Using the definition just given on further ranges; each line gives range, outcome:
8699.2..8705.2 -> 24.97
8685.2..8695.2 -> 24.3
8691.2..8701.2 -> 24.81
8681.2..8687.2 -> 24.54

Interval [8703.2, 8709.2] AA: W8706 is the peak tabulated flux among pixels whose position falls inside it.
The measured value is 24.98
